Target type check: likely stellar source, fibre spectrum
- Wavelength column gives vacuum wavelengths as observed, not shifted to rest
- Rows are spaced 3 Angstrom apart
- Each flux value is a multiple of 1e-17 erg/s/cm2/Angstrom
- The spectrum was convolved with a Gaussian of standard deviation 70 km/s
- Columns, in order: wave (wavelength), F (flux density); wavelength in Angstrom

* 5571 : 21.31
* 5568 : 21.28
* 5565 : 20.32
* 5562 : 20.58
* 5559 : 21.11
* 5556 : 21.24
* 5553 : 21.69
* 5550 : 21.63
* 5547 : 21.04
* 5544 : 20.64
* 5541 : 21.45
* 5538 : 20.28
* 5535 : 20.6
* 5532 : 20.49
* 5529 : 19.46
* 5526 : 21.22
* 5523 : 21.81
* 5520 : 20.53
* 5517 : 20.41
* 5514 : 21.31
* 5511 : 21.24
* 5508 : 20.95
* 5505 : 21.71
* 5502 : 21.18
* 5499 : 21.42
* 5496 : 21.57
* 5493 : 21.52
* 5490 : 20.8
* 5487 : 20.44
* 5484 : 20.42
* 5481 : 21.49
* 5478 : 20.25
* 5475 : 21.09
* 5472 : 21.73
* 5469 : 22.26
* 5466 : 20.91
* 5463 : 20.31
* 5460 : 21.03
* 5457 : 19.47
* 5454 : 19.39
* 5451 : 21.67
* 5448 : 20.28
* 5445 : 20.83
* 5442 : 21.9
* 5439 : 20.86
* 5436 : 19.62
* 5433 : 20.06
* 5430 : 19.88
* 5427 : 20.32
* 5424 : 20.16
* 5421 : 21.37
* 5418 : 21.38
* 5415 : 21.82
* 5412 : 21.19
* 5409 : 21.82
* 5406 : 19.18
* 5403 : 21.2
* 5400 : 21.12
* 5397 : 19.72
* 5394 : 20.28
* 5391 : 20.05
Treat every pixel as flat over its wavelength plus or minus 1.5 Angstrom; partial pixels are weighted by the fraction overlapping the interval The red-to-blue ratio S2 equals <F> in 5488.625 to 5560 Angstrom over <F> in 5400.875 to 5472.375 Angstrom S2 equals 1.01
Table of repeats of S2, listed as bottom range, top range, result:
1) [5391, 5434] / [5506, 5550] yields 1.01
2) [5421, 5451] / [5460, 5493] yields 1.02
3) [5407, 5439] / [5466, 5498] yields 1.02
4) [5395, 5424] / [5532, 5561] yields 1.01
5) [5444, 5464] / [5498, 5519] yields 1.04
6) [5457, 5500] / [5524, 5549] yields 0.98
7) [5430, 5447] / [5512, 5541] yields 1.01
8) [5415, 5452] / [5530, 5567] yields 1.01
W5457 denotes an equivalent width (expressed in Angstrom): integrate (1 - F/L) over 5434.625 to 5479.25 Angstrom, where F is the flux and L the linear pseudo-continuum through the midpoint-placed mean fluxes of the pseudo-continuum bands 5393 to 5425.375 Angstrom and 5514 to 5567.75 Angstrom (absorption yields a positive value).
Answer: 0.2 Angstrom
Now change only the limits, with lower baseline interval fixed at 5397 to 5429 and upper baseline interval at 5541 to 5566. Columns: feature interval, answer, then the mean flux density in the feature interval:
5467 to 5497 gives -0.2 Angstrom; 21.1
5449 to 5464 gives 0.4 Angstrom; 20.4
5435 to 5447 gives 0.1 Angstrom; 20.8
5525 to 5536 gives 0.3 Angstrom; 20.4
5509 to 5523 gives 0.0 Angstrom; 21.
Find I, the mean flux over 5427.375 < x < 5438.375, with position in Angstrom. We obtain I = 20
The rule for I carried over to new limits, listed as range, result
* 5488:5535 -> 21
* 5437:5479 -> 20.8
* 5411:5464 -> 20.6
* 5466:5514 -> 21.2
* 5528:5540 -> 20.3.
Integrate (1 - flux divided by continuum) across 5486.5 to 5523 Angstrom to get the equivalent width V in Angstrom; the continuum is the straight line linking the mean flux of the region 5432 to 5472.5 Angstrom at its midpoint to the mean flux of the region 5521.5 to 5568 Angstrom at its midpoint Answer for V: -0.5 Angstrom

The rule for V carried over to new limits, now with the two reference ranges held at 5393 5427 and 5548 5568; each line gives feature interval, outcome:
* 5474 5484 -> 0.0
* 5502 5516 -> -0.2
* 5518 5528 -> 0.0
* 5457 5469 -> 0.1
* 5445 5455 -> 0.2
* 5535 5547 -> 0.2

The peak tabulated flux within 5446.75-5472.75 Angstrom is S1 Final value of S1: 22.26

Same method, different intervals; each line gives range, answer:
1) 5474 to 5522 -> 21.71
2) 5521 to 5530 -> 21.81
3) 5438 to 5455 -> 21.9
